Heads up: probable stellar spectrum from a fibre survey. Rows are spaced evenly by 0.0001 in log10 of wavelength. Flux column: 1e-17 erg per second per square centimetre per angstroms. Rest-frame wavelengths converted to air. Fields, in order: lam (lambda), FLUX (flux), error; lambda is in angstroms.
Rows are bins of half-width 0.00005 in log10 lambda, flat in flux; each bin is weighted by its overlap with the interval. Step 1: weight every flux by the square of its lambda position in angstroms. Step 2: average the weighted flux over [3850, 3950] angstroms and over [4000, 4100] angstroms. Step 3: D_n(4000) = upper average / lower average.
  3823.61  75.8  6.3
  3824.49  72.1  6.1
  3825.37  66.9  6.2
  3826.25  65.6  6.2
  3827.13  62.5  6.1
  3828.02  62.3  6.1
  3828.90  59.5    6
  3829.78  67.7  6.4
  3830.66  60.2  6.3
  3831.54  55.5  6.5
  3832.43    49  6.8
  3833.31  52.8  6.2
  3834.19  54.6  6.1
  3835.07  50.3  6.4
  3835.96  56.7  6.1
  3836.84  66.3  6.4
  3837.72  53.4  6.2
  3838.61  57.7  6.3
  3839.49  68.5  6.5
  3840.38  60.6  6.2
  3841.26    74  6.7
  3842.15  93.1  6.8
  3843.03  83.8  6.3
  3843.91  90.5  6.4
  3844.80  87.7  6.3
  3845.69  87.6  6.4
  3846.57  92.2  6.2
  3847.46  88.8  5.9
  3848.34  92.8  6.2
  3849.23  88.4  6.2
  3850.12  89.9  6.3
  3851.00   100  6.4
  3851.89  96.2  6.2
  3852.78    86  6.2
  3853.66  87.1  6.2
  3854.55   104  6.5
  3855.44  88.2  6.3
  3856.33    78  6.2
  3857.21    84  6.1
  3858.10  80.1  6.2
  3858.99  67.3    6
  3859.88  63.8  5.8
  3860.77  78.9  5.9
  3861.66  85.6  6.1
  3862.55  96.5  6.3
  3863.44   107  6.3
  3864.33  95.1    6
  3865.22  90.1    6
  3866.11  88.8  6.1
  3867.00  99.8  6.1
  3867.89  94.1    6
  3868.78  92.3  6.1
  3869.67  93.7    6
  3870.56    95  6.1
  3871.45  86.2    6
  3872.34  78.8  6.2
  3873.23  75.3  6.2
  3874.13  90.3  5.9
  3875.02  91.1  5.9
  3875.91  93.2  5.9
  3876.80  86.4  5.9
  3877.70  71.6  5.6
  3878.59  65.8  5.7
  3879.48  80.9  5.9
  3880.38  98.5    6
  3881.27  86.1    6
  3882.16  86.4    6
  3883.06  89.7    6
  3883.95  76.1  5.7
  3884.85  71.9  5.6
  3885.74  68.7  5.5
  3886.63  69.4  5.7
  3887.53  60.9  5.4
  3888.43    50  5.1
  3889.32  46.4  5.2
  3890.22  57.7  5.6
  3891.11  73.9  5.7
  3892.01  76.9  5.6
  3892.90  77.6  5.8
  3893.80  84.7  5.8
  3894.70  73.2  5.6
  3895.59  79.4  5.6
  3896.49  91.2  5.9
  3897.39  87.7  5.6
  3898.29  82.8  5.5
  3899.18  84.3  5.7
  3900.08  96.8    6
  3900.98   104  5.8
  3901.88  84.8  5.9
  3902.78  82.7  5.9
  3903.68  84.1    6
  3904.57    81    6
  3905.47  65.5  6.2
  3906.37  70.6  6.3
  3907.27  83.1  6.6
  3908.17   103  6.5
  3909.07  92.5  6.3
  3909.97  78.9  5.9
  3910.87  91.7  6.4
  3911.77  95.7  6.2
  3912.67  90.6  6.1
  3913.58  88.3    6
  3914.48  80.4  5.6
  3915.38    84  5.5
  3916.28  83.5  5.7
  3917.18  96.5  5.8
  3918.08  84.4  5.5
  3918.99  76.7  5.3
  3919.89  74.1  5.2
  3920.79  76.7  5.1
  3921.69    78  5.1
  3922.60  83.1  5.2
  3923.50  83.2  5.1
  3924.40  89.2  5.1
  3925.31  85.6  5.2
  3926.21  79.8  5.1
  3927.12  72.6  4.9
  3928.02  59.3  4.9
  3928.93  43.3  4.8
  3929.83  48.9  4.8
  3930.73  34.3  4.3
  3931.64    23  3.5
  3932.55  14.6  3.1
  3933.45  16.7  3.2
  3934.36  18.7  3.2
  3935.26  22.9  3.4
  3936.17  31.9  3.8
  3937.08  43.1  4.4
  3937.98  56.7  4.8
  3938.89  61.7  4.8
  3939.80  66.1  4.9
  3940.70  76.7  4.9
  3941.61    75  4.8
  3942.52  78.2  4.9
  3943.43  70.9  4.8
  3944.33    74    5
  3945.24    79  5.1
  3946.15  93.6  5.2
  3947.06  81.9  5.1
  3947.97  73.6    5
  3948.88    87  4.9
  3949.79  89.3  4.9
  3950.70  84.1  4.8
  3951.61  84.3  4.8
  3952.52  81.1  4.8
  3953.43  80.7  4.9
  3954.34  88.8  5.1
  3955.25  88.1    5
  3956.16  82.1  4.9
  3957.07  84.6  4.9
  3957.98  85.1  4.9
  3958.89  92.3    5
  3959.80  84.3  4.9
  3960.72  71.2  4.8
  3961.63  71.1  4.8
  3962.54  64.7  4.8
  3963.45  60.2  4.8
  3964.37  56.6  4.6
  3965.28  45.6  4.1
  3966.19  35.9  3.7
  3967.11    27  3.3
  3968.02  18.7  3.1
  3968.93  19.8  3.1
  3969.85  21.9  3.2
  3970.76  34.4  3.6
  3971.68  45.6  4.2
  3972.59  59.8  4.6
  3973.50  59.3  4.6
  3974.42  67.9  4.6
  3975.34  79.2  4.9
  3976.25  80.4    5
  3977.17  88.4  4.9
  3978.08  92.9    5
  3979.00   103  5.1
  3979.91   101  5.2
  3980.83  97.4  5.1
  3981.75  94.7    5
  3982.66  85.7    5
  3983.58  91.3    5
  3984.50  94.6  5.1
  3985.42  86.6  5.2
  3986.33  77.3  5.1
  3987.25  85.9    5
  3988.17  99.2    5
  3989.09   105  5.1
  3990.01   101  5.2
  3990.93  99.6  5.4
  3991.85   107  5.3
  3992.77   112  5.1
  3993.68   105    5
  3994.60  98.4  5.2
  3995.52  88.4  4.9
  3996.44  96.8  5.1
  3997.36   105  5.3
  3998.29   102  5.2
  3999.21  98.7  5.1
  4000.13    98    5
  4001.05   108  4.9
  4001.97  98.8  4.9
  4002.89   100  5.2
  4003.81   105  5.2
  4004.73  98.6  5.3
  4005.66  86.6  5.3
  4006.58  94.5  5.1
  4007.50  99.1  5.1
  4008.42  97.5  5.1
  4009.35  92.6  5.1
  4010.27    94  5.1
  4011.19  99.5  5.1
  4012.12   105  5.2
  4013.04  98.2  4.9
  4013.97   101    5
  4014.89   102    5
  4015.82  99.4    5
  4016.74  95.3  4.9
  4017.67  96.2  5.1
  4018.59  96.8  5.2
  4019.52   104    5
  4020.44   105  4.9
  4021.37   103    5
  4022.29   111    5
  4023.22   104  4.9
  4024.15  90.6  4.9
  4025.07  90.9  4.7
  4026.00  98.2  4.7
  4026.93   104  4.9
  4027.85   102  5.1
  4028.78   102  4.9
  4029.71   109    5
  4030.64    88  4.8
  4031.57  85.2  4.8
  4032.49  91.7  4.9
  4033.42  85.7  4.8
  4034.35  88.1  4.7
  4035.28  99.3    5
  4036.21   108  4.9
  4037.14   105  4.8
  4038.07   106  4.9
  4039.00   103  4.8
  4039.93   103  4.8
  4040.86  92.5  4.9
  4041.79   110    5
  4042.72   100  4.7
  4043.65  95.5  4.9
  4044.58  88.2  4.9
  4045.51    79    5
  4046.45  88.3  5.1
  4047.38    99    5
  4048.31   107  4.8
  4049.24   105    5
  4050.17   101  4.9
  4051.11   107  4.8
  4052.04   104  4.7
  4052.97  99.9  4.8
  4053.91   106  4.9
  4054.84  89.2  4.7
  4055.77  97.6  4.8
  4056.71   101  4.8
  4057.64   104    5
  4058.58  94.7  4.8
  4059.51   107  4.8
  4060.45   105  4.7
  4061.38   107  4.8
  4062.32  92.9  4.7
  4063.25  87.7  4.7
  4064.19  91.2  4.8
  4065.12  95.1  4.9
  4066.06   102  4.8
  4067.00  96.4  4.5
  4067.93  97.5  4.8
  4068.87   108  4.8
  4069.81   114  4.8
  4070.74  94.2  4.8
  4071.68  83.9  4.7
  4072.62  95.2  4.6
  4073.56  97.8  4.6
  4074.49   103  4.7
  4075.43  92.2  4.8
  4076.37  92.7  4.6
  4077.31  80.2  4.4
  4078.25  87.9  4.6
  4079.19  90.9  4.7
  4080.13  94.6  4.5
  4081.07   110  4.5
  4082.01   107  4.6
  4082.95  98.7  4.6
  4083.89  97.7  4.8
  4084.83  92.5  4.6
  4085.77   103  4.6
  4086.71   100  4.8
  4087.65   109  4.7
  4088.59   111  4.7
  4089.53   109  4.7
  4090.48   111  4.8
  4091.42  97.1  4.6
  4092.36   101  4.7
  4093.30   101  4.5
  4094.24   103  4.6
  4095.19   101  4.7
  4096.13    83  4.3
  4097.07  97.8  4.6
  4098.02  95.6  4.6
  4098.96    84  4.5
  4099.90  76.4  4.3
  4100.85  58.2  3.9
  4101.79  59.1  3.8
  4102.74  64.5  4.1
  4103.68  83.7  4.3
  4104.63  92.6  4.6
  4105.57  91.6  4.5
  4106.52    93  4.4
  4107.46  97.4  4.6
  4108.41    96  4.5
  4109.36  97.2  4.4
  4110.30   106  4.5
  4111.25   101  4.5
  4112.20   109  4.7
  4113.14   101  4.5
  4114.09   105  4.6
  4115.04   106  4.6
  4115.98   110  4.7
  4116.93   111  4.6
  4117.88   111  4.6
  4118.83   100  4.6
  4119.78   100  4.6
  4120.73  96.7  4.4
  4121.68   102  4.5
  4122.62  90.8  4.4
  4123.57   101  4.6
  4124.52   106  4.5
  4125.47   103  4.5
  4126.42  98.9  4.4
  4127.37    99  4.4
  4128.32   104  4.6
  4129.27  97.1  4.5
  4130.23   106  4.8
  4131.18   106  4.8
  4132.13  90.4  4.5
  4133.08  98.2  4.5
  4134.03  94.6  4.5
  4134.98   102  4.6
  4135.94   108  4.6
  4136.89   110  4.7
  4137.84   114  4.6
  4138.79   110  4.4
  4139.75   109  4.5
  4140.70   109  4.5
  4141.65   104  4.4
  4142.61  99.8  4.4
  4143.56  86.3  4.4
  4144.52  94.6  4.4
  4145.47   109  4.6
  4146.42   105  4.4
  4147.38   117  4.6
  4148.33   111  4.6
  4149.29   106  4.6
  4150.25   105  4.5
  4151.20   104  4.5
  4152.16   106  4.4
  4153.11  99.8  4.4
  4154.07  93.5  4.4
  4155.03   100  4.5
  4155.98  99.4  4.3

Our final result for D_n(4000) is 1.38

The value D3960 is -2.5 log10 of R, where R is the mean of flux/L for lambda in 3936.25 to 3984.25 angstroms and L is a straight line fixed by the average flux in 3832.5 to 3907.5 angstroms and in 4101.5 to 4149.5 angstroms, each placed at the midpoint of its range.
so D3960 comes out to 0.23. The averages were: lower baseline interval 80.6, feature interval 71.3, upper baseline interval 101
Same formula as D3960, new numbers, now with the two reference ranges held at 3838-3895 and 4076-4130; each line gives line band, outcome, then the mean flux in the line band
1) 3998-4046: -0.07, 98.4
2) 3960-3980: 0.45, 58.9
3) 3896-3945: 0.19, 71.9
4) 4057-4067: -0.05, 98.6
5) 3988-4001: -0.13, 101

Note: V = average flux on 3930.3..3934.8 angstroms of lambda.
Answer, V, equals 21.4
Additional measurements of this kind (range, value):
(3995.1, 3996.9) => 92.7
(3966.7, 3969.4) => 21.8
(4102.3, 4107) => 85.4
